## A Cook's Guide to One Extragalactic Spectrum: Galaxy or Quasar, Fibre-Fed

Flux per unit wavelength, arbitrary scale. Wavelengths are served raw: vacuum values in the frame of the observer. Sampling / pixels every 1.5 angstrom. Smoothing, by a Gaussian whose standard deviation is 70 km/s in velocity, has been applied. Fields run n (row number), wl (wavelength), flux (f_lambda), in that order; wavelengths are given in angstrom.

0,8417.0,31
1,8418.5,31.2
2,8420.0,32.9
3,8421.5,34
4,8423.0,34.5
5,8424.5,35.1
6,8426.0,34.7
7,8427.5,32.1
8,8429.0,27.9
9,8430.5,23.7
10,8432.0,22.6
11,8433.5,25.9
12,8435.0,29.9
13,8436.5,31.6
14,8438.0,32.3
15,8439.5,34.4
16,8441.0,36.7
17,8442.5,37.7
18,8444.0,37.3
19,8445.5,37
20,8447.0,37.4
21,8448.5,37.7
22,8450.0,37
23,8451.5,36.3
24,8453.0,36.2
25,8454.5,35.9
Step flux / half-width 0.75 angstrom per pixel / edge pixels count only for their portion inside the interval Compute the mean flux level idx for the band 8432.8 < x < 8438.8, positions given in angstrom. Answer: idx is 30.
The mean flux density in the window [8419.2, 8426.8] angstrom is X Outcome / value 34.2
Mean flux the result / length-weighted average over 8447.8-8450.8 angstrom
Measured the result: 37.3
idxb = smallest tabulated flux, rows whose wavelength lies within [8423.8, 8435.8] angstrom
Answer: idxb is 22.6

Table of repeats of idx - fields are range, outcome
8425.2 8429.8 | 31.5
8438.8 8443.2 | 36.3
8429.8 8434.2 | 24.1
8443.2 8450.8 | 37.3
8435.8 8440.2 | 32.8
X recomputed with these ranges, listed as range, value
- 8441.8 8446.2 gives 37.3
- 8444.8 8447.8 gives 37.2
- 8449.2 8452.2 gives 36.7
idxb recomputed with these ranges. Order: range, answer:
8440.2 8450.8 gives 36.7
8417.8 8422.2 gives 31.2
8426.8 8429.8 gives 27.9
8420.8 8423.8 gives 34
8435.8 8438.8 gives 31.6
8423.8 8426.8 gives 34.7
